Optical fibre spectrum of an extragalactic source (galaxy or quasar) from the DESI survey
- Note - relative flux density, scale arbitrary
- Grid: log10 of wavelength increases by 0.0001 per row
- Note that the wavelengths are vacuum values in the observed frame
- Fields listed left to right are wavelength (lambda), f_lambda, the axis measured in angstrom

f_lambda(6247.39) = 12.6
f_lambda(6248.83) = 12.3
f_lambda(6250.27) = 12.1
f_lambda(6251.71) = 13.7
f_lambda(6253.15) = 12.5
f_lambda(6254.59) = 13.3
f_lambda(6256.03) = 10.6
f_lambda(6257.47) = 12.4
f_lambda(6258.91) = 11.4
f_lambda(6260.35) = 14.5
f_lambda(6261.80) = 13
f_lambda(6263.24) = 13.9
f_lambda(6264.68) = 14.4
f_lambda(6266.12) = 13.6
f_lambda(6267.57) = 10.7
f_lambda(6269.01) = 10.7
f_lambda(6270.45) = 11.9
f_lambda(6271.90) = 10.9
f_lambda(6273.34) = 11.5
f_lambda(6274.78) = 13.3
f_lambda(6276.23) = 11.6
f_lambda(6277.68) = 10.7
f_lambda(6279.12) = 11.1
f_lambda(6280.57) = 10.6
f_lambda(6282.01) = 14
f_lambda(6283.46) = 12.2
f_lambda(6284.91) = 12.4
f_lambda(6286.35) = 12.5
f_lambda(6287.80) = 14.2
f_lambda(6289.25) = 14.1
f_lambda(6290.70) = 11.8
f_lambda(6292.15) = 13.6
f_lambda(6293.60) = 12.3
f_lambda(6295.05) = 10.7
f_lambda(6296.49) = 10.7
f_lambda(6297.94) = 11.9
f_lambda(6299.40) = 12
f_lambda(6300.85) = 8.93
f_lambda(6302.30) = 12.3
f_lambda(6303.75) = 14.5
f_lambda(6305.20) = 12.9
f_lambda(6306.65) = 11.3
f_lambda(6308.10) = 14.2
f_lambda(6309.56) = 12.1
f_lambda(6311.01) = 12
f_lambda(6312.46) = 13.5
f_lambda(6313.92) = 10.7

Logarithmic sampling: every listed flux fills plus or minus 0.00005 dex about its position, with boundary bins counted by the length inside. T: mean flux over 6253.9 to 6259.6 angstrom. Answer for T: 11.9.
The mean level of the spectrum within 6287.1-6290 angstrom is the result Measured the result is 14.1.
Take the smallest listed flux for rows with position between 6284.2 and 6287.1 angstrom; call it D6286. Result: 12.4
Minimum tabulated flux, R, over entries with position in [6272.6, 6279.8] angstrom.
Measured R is 10.7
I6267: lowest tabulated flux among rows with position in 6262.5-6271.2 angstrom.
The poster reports 10.7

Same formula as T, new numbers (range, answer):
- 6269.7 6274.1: 11.5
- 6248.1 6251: 12.2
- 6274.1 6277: 12.4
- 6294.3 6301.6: 10.9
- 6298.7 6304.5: 11.9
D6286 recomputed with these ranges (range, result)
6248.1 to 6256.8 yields 10.6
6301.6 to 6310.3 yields 11.3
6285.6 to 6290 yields 12.5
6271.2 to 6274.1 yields 10.9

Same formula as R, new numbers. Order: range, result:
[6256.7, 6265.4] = 11.4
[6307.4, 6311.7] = 12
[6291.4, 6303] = 8.93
